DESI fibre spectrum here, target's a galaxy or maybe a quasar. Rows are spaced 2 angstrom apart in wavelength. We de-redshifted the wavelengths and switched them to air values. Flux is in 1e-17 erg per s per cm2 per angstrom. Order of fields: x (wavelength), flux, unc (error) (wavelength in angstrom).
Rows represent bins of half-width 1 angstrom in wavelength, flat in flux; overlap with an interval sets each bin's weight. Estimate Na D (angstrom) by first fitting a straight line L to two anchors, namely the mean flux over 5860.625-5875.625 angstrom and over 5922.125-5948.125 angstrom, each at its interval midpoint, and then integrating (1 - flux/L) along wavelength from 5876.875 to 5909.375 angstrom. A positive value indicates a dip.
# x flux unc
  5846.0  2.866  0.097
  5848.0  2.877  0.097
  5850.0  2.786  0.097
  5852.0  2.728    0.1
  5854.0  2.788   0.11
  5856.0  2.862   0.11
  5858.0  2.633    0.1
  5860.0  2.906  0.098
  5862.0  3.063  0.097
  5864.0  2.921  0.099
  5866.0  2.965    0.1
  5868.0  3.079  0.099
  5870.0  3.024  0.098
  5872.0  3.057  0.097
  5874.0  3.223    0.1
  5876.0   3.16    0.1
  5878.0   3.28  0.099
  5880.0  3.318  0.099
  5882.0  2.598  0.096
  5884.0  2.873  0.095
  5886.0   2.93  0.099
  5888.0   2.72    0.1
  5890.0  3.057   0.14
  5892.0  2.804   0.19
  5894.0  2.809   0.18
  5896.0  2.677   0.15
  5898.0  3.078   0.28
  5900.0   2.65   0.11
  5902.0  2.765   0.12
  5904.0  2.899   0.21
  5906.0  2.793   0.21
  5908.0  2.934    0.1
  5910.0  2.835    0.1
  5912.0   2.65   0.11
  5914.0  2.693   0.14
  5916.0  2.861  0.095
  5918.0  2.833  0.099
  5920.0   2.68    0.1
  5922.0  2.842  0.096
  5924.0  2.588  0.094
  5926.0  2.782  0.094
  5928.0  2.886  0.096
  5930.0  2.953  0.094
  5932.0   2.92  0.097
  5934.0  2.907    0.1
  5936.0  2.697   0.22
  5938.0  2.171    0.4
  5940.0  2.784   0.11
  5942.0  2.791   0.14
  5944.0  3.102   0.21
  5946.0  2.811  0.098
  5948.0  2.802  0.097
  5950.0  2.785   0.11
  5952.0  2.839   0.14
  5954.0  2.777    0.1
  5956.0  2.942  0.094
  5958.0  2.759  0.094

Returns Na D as 0.7 angstrom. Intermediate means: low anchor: 3.05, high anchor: 2.79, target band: 2.89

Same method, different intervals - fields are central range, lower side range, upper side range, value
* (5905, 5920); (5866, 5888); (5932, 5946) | 0.44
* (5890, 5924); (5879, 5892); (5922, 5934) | 0.82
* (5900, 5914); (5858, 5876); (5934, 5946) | 0.34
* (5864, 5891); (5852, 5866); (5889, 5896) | -1.50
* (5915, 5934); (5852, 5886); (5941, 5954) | 0.43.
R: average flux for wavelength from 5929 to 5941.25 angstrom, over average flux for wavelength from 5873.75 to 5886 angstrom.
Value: 0.90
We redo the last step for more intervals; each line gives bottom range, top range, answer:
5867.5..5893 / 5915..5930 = 0.93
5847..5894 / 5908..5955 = 0.95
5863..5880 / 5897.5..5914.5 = 0.90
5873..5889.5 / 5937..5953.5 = 0.92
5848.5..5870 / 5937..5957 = 0.97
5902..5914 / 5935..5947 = 0.97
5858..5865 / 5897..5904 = 0.97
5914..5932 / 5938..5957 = 1.00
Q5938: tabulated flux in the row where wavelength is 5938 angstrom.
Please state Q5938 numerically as 2.171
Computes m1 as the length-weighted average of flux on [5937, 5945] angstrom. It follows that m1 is 2.71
